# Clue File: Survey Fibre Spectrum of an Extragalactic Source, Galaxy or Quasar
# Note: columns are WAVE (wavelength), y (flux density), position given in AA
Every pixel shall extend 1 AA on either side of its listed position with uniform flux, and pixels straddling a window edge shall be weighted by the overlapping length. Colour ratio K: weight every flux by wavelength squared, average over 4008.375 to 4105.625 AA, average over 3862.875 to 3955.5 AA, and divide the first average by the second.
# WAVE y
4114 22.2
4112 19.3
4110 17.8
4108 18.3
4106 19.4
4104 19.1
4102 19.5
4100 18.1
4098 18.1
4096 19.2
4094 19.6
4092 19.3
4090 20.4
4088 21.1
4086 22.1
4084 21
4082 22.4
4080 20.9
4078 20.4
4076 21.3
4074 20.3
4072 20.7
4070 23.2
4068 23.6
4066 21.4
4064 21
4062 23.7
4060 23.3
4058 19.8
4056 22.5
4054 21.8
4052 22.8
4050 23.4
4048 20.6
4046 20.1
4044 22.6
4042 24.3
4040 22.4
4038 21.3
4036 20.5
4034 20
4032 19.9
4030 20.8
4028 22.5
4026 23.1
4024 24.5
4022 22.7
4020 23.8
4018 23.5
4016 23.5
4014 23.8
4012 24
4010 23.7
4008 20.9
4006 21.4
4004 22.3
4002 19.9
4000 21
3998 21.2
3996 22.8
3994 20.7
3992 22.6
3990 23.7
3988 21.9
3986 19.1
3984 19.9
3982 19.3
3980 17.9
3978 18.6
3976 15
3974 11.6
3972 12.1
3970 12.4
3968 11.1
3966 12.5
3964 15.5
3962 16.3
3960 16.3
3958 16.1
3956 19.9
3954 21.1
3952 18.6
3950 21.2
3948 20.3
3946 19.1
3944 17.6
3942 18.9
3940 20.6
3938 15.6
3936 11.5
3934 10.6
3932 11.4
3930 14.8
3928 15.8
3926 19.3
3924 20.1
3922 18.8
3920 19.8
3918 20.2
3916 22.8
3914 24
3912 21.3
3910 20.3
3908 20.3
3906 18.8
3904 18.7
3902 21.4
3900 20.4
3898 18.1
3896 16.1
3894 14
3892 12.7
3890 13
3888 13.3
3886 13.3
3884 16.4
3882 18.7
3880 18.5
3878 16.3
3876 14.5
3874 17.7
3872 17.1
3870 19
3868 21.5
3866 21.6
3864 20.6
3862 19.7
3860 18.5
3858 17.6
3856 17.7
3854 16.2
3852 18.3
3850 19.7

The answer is 1.29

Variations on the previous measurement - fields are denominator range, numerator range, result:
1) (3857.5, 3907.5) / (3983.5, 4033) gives 1.35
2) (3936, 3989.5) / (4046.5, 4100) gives 1.30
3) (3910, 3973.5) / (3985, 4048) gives 1.33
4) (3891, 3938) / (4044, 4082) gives 1.31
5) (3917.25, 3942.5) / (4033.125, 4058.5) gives 1.39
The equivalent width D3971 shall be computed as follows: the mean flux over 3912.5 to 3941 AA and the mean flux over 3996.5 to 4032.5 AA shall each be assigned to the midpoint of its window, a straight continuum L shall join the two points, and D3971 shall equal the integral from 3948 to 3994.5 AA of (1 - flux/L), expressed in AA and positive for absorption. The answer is 5.7 AA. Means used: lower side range 17.6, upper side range 22.4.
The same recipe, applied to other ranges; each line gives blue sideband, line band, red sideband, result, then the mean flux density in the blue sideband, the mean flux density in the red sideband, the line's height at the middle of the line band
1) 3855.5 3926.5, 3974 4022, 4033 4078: -1.19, 18.4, 21.8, 20.6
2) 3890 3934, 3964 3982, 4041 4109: 4.67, 18.2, 21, 19.3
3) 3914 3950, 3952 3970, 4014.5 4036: 2.93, 17.8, 22.4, 19.2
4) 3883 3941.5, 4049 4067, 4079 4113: -2.75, 17.4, 19.7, 19.3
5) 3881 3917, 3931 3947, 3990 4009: 3.10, 18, 21.5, 19.4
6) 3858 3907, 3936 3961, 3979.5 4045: 1.59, 17.5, 21.9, 19.7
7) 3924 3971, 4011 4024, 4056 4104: -3.34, 16.4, 20.9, 18.8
